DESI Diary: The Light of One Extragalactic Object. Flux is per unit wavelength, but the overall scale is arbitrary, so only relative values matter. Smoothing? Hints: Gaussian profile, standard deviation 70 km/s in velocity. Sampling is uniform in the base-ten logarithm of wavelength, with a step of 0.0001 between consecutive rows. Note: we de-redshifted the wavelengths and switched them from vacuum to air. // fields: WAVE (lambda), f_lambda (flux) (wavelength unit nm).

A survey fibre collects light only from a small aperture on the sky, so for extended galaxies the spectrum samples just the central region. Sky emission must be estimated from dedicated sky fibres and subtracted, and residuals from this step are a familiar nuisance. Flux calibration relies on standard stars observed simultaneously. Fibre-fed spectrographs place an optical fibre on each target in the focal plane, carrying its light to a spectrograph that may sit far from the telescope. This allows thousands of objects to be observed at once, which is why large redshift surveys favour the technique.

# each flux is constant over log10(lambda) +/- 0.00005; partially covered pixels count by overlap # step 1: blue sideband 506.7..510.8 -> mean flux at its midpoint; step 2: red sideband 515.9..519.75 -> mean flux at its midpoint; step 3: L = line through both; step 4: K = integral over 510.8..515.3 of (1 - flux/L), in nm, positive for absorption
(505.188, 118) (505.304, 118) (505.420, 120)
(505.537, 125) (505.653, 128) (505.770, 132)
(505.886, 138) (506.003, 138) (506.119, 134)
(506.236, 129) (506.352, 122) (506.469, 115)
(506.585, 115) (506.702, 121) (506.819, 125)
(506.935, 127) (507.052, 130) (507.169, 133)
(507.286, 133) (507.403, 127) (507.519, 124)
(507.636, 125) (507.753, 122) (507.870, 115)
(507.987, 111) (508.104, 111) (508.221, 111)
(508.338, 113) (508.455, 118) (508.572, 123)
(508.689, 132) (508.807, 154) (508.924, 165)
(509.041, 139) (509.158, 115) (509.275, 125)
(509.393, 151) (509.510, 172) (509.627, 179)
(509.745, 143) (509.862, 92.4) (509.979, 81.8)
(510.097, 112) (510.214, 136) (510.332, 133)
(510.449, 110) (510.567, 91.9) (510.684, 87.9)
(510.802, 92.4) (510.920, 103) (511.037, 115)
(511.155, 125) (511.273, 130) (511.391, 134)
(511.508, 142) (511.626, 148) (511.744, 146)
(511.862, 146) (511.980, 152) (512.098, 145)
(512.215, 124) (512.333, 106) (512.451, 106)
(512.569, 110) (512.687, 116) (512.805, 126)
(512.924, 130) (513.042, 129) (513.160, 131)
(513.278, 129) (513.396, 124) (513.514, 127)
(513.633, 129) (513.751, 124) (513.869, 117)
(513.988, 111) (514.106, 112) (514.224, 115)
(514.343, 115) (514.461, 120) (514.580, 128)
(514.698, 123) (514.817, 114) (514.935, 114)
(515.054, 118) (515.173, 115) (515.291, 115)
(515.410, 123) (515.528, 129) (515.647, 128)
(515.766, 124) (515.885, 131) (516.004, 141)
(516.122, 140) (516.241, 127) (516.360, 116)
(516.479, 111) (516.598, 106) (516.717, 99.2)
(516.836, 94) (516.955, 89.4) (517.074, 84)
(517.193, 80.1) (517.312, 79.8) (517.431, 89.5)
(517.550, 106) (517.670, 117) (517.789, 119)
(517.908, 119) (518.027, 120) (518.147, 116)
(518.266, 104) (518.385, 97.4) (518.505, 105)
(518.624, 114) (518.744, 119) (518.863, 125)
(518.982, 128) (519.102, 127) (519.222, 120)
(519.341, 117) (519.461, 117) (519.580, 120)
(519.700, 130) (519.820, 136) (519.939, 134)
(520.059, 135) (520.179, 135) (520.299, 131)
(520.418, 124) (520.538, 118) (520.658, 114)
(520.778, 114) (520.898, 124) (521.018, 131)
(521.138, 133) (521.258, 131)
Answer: -0.18 nm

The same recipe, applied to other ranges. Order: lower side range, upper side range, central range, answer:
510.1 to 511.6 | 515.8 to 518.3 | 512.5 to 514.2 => -0.123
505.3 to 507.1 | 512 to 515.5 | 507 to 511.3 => 0.017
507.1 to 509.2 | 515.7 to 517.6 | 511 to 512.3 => -0.200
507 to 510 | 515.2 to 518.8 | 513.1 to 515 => -0.051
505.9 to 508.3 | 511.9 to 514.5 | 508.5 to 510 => -0.173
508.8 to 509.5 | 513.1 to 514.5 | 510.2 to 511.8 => 0.160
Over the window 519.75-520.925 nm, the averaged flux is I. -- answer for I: 127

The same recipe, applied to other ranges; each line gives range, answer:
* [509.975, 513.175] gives 122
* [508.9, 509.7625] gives 148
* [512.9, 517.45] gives 116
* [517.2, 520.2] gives 116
